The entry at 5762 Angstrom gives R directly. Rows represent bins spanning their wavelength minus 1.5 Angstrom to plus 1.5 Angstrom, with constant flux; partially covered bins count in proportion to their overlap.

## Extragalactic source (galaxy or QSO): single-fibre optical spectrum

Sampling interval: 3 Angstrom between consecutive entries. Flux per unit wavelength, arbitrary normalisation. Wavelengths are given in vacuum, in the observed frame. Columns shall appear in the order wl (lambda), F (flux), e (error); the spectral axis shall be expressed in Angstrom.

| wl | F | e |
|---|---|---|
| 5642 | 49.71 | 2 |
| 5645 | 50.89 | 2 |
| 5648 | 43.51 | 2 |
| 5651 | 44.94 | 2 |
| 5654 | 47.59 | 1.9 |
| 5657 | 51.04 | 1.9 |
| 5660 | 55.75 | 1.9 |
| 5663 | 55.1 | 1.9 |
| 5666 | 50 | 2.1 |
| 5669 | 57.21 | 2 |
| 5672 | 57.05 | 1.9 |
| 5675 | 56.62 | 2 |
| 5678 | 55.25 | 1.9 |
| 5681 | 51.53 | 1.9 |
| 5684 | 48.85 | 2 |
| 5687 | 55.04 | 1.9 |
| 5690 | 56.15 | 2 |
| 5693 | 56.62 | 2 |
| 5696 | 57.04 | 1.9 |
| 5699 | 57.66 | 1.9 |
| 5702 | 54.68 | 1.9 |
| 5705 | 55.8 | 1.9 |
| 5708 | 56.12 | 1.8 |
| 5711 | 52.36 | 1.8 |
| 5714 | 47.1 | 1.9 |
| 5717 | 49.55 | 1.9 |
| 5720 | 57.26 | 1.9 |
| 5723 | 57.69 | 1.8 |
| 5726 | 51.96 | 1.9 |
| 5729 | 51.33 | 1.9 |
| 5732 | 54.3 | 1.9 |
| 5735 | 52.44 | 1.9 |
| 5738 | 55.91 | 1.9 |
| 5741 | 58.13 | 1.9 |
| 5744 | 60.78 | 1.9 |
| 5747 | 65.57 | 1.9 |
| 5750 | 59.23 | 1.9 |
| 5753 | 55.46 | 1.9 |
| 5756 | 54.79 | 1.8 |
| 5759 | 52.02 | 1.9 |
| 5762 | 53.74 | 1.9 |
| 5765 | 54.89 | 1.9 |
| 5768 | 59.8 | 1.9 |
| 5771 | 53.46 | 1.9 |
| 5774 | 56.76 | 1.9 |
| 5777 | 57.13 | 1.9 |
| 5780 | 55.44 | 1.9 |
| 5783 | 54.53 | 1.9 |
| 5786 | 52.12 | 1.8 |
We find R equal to 53.74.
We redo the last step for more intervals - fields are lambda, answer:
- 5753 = 55.46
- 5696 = 57.04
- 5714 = 47.1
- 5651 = 44.94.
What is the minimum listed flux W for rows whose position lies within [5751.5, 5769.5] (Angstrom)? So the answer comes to 52.02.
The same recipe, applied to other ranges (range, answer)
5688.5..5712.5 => 52.36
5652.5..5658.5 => 47.59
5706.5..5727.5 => 47.1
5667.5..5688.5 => 48.85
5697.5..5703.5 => 54.68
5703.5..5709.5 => 55.8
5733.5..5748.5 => 52.44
